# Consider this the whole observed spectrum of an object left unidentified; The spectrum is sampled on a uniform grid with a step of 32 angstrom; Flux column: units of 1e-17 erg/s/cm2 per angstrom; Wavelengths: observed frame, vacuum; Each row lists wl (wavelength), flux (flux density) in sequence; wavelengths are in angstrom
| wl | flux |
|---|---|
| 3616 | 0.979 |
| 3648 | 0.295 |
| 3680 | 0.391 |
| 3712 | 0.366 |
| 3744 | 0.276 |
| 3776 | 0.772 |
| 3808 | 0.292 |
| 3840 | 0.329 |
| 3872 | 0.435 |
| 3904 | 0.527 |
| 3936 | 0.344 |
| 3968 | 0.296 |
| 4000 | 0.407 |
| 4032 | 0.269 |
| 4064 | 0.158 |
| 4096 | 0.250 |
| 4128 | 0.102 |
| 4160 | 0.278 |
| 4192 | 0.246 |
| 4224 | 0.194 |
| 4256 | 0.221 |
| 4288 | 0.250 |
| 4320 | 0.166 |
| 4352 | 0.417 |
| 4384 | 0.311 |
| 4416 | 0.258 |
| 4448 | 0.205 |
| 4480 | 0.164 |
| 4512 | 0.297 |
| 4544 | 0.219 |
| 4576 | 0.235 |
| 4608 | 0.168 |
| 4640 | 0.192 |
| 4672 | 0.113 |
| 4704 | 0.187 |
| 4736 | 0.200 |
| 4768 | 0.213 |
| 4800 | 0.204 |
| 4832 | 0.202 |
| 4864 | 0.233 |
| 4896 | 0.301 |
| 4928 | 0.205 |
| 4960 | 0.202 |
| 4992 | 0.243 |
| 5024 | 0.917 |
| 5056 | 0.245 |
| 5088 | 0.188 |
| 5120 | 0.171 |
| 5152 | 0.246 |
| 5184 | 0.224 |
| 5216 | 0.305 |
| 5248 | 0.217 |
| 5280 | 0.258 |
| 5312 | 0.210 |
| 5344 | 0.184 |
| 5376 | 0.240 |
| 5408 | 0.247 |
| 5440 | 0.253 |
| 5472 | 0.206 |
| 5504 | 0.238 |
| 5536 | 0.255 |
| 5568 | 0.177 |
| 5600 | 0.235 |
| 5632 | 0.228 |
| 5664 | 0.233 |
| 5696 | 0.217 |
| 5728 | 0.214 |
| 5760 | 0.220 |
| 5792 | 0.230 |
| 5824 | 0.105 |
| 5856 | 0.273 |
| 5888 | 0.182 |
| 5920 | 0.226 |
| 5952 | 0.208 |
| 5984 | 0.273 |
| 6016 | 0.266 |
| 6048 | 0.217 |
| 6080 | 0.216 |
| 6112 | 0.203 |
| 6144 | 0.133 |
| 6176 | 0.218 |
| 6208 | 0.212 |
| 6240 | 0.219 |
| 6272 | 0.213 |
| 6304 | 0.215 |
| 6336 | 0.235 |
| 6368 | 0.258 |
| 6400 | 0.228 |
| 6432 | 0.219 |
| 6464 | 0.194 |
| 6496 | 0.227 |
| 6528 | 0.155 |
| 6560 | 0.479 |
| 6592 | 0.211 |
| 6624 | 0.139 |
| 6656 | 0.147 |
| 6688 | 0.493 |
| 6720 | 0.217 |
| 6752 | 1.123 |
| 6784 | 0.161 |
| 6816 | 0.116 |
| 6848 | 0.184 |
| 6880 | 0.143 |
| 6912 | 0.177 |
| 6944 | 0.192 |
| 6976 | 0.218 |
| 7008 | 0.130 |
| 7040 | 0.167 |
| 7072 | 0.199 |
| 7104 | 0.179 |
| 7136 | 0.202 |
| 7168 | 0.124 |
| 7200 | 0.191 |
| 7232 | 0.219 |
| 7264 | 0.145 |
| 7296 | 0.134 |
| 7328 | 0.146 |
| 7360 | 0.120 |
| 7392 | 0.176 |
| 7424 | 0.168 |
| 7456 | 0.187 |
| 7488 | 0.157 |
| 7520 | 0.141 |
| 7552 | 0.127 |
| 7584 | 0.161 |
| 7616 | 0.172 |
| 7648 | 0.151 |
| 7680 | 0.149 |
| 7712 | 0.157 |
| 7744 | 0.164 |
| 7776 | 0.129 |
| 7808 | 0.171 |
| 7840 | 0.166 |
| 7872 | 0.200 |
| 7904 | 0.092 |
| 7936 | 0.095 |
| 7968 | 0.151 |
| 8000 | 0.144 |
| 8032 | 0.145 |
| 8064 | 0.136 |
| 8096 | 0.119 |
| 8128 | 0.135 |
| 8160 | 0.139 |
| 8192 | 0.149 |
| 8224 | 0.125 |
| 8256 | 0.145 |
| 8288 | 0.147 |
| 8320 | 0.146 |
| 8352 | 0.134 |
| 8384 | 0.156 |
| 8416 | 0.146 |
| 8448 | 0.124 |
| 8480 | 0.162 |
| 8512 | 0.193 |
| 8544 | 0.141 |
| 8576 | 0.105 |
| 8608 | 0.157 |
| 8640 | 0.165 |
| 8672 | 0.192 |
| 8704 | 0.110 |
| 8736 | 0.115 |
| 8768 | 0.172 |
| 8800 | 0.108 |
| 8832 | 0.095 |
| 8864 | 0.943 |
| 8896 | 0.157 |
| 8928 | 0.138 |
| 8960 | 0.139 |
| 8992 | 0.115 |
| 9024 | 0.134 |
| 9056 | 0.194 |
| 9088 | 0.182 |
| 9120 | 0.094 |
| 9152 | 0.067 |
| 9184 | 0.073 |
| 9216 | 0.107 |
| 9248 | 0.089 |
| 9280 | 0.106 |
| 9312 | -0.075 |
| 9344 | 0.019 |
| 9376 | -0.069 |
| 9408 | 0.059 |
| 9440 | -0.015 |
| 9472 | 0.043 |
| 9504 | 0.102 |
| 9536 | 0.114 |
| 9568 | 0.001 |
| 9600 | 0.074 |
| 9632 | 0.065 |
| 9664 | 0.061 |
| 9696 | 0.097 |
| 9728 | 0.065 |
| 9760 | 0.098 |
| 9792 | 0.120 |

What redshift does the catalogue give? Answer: 0.35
